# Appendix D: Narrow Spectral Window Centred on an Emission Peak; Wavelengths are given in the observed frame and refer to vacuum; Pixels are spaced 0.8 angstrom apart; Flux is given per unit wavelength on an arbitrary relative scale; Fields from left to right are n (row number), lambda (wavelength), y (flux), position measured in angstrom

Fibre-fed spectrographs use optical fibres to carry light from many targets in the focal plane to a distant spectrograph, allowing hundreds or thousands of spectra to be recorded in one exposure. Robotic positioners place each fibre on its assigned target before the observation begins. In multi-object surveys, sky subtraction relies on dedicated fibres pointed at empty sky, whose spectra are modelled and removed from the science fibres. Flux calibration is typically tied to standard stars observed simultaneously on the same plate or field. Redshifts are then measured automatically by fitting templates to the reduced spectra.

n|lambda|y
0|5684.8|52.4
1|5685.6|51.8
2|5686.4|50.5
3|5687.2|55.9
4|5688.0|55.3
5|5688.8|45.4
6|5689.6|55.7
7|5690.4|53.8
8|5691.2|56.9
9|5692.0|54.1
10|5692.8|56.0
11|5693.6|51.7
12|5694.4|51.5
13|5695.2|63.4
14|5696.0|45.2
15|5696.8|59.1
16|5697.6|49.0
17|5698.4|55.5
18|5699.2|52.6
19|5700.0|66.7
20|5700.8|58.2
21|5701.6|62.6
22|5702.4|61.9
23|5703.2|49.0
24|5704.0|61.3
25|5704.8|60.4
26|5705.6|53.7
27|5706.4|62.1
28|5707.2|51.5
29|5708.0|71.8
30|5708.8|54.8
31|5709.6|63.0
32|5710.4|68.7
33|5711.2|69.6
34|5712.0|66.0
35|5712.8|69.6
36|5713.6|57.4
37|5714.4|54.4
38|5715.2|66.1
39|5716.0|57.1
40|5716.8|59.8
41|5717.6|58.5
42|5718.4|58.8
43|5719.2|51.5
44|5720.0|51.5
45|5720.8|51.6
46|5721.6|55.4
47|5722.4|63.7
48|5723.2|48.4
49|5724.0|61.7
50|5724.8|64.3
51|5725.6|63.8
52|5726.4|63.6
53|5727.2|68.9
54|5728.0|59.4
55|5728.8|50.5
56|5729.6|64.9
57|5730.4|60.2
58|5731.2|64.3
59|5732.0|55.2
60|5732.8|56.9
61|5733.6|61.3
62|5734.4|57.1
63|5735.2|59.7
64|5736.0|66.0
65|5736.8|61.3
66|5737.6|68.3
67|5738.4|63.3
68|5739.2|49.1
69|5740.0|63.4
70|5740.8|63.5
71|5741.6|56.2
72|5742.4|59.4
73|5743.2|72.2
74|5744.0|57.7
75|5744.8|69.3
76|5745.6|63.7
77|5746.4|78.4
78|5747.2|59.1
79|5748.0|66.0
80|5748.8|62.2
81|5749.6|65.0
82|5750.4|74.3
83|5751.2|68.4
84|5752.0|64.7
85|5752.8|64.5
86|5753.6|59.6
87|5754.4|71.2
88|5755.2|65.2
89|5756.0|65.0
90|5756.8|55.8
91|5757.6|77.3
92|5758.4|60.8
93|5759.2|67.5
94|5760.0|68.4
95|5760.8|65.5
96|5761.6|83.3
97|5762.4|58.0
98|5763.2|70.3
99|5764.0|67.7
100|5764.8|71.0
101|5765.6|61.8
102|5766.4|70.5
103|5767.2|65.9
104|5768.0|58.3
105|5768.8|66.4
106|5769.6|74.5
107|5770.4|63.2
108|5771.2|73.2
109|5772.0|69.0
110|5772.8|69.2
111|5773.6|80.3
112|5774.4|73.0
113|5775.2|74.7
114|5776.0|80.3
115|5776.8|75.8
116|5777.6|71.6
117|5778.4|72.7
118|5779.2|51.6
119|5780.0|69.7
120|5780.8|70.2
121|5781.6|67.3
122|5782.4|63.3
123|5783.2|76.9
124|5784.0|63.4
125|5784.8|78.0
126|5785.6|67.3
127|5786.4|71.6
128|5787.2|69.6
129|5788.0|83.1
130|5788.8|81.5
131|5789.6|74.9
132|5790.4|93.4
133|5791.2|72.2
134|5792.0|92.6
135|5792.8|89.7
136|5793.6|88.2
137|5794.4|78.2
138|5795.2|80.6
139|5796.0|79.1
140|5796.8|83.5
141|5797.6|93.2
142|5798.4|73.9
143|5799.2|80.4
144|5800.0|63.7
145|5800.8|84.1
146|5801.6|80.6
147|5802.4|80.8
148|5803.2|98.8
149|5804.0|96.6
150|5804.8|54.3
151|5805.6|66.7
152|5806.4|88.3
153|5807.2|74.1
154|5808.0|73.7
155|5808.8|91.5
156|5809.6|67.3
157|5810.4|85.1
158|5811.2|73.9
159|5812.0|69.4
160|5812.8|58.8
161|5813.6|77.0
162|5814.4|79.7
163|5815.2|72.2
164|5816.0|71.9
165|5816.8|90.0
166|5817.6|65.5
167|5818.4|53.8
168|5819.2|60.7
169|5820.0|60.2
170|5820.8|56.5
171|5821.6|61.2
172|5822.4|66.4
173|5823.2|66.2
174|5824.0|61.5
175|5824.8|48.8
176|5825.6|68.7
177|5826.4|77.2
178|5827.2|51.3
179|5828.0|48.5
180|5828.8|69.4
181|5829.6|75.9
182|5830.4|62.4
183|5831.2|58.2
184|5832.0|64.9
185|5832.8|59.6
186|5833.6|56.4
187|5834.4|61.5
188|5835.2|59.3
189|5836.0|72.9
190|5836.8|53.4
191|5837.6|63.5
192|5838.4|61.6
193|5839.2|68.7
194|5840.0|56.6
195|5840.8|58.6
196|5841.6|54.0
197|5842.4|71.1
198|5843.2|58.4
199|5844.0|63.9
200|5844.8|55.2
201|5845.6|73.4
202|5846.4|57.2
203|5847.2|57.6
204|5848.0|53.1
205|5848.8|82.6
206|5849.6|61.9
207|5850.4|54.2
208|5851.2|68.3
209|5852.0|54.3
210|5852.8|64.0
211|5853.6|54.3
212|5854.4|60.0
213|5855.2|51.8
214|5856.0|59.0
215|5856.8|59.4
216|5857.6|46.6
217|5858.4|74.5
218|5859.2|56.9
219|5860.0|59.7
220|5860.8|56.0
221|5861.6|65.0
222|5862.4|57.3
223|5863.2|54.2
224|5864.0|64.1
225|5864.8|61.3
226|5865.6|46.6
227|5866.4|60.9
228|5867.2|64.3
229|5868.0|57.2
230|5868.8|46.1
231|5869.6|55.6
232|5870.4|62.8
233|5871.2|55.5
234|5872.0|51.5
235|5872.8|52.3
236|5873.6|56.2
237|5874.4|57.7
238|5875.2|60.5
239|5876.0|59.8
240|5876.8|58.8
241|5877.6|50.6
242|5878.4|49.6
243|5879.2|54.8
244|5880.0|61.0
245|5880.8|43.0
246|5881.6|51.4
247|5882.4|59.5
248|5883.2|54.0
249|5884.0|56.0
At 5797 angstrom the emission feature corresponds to C III]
